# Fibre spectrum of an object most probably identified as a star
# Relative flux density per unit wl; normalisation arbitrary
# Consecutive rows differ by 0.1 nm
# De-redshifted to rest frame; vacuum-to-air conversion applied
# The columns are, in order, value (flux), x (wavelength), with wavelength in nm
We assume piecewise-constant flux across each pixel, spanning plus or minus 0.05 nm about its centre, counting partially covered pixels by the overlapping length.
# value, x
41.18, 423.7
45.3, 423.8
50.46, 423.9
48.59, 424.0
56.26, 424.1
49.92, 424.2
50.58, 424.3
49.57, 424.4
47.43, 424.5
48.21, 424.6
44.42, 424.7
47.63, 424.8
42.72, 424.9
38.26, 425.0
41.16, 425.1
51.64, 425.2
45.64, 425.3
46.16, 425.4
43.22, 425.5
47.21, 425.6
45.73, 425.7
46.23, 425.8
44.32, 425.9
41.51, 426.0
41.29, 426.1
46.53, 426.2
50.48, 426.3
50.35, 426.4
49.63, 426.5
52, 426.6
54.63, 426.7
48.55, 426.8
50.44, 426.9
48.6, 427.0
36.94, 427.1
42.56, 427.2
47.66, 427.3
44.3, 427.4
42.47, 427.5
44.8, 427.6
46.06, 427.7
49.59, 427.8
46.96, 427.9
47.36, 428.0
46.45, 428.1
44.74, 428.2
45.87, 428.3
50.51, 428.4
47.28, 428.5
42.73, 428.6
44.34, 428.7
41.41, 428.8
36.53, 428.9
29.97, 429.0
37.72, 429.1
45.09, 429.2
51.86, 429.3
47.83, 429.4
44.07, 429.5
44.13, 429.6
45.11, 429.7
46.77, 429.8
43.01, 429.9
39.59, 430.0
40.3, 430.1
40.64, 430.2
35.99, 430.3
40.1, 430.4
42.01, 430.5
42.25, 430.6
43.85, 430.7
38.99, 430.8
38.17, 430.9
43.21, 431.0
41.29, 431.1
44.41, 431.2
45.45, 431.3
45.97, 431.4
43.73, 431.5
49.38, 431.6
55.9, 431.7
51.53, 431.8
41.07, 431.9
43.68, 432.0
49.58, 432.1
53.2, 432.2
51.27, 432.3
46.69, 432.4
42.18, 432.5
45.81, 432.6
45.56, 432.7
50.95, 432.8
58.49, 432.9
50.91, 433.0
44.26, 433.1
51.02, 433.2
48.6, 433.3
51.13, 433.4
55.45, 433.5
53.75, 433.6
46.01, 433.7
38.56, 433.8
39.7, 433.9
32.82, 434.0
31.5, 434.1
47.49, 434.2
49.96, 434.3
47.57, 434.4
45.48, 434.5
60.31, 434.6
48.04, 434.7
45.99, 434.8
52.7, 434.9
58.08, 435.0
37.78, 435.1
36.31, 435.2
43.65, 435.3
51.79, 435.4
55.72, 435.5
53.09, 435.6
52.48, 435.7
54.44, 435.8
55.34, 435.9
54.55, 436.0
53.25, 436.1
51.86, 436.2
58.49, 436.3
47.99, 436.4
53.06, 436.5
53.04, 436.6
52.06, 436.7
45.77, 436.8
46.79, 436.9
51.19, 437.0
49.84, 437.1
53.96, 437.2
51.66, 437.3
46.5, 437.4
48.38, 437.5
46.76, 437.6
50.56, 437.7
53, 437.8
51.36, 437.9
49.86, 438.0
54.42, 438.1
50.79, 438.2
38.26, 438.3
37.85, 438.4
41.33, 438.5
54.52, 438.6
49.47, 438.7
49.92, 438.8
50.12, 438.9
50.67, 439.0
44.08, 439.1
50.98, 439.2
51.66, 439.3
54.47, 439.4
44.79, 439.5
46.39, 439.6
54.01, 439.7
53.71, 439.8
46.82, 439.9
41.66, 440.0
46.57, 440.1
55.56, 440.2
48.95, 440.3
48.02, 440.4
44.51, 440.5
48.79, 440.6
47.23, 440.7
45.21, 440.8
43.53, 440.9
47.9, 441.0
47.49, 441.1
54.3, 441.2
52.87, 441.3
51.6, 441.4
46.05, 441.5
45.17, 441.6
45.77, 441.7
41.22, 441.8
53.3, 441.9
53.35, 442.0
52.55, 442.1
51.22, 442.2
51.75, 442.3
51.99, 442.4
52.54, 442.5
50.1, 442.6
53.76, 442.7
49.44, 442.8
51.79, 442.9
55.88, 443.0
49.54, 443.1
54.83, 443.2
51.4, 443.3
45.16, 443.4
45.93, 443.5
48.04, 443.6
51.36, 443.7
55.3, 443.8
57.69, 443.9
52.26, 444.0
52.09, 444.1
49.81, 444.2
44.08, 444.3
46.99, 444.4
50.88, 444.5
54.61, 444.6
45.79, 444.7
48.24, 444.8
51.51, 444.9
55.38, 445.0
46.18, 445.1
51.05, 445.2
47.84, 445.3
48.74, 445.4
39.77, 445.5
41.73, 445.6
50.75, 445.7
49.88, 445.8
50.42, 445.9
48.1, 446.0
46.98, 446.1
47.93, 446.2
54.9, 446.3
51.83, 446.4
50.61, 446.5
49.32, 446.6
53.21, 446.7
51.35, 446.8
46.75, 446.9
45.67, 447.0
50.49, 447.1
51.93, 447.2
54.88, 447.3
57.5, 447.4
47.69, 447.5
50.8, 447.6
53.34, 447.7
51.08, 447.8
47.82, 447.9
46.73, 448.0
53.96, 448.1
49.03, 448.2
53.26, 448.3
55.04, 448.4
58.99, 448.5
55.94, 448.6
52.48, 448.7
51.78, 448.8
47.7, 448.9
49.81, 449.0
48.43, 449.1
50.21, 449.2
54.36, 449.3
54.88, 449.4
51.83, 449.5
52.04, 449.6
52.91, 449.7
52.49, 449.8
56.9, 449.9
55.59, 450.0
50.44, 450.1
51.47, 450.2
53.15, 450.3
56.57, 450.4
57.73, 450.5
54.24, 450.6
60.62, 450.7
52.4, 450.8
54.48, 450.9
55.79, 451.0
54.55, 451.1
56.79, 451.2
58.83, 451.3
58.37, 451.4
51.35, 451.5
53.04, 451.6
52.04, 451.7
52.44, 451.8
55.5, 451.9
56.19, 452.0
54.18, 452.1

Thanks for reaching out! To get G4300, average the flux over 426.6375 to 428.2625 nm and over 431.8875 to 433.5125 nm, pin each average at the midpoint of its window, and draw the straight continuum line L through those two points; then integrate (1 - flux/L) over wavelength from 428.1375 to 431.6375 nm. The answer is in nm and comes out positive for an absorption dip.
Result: 0.34 nm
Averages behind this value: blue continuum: 46.4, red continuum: 48.8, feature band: 43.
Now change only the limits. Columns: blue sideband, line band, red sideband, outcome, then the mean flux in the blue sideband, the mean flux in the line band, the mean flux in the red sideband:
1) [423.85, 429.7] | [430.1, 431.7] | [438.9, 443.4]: 0.15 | 46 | 42.7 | 49.6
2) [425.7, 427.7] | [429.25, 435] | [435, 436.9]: 0.35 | 46.5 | 46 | 50.7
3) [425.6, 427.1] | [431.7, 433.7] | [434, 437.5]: -0.01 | 47.5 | 49.3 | 49.7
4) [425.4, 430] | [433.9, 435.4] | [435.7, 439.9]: 0.10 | 45.4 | 45.6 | 50.2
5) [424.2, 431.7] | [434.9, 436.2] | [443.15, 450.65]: -0.09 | 44.9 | 50.7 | 51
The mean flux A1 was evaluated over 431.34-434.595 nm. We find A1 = 47.3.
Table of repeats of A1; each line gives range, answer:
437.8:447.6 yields 49.5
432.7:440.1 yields 49.1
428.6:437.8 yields 46.9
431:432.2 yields 46.7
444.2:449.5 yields 50.4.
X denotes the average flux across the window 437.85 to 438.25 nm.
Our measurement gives 51.6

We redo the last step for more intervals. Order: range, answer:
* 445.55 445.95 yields 48.2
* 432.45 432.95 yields 48.6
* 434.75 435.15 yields 48.6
